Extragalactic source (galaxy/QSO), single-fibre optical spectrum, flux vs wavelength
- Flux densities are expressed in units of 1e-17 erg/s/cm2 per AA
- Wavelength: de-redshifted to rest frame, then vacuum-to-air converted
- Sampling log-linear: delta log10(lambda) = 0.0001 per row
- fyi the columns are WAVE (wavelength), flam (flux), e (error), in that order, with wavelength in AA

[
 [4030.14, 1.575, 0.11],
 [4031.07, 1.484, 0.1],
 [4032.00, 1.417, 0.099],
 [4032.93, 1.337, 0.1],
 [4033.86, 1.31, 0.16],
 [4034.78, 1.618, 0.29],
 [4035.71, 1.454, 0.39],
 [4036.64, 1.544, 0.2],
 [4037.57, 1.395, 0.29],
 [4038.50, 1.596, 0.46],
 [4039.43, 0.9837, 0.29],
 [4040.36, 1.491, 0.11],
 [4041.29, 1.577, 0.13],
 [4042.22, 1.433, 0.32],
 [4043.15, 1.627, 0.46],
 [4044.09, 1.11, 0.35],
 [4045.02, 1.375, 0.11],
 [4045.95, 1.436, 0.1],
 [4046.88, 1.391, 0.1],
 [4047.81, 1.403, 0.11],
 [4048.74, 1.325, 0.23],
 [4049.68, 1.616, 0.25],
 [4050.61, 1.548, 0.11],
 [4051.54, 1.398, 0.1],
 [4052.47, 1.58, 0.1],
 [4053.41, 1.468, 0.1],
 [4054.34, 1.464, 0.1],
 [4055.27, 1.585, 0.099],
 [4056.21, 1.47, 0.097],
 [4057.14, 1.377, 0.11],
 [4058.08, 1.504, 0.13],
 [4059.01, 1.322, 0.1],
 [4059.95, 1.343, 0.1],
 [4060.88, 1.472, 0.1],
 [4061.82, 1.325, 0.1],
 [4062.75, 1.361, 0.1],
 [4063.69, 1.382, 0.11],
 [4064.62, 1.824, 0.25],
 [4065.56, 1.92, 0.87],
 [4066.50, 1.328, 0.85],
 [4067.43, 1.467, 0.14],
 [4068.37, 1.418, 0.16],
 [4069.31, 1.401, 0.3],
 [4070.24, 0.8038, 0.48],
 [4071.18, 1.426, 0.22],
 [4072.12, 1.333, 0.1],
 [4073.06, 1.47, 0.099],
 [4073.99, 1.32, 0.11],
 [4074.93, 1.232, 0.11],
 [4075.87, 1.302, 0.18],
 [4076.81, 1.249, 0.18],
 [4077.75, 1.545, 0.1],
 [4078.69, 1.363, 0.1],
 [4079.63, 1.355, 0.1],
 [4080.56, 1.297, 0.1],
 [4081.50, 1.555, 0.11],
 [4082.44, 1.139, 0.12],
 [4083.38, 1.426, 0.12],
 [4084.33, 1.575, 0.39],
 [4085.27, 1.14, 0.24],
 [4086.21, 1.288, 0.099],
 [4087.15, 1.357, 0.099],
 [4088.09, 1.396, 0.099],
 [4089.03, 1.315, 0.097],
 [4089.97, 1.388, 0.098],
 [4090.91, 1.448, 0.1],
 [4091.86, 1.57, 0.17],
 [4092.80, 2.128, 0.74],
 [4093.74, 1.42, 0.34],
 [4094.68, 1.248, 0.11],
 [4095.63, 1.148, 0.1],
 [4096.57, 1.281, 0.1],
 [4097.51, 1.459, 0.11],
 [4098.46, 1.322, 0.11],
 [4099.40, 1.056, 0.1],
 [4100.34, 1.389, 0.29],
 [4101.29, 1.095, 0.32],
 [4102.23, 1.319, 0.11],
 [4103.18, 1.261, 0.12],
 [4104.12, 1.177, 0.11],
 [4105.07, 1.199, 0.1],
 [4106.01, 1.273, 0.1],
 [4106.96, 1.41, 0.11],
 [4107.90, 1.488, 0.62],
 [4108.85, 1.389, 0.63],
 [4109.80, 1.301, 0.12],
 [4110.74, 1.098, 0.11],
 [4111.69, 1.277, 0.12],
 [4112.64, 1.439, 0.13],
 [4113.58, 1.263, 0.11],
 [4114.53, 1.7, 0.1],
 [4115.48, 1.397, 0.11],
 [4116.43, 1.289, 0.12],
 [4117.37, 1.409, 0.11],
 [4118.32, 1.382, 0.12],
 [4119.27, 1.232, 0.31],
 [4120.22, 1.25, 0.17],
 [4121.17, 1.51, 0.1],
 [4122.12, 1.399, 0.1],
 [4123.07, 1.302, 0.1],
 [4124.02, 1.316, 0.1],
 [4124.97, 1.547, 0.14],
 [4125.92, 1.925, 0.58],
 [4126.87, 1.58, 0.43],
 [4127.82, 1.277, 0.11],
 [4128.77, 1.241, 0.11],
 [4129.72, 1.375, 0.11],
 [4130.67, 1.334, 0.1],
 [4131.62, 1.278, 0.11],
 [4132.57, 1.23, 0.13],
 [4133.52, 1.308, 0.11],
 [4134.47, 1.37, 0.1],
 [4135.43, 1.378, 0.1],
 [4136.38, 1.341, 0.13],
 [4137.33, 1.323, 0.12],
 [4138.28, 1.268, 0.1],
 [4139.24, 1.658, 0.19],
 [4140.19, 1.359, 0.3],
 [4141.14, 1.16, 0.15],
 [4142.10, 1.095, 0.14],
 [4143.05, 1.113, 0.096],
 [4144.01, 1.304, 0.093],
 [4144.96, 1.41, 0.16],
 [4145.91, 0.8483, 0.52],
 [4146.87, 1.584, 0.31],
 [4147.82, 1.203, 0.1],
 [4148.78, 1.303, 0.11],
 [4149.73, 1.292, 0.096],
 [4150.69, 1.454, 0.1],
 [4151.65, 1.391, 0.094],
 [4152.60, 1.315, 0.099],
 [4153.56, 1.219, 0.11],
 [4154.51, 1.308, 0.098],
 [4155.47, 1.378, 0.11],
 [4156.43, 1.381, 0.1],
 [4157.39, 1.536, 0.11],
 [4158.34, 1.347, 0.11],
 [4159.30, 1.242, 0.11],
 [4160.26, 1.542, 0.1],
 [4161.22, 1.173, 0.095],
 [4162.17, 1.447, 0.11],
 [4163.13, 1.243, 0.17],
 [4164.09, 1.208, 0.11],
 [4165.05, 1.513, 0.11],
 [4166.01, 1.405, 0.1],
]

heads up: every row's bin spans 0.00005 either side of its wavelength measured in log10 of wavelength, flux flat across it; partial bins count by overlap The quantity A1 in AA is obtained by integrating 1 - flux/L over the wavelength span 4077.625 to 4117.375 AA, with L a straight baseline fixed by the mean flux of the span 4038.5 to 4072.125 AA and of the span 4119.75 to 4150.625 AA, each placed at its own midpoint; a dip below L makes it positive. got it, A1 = 0.8 AA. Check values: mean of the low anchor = 1.43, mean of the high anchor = 1.34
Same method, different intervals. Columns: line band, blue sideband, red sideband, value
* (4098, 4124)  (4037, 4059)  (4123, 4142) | 1.33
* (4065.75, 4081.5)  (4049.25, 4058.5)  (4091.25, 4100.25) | 1.15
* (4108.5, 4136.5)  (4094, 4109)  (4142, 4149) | -2.46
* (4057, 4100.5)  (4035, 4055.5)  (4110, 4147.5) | 0.60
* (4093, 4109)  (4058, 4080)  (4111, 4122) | 0.88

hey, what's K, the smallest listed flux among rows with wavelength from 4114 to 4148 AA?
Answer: 0.8483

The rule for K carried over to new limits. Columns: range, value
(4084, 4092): 1.14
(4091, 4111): 1.056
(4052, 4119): 0.8038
